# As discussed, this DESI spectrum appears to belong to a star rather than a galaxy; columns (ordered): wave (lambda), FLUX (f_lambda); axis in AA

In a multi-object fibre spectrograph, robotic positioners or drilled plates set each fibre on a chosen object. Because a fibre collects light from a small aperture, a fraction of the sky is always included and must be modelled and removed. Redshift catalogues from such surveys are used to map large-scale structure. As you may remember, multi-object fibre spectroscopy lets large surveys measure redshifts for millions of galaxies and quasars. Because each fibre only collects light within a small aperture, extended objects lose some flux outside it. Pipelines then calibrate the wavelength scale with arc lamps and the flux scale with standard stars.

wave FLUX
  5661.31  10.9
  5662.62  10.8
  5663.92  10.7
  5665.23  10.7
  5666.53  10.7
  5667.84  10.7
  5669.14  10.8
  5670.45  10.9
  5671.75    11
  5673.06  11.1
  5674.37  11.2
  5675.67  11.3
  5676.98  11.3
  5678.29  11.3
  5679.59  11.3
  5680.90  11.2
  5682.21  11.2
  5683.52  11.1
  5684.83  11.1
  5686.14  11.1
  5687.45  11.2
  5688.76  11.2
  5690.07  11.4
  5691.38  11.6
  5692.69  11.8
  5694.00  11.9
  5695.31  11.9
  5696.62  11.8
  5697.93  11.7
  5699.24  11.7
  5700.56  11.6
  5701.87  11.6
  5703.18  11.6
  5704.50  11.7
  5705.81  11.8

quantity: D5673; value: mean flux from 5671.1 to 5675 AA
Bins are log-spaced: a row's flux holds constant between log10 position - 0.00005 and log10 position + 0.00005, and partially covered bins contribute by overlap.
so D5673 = 11.1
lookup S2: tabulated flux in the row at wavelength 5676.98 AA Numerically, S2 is 11.3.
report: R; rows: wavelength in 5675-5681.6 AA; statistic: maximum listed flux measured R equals 11.3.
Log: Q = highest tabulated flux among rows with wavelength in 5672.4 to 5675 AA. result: 11.2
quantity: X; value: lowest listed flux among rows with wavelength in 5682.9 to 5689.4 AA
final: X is 11.1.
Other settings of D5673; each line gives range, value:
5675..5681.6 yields 11.3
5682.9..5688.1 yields 11.1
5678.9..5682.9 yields 11.2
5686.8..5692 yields 11.3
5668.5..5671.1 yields 10.8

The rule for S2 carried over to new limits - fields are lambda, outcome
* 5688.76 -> 11.2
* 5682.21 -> 11.2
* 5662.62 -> 10.8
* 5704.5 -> 11.7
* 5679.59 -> 11.3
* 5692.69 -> 11.8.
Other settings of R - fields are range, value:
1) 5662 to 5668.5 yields 10.8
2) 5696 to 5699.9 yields 11.8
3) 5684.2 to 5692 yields 11.6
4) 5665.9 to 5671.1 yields 10.9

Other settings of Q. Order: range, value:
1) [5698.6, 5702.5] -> 11.7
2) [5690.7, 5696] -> 11.9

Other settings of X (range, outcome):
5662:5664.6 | 10.7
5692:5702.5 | 11.6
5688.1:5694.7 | 11.2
